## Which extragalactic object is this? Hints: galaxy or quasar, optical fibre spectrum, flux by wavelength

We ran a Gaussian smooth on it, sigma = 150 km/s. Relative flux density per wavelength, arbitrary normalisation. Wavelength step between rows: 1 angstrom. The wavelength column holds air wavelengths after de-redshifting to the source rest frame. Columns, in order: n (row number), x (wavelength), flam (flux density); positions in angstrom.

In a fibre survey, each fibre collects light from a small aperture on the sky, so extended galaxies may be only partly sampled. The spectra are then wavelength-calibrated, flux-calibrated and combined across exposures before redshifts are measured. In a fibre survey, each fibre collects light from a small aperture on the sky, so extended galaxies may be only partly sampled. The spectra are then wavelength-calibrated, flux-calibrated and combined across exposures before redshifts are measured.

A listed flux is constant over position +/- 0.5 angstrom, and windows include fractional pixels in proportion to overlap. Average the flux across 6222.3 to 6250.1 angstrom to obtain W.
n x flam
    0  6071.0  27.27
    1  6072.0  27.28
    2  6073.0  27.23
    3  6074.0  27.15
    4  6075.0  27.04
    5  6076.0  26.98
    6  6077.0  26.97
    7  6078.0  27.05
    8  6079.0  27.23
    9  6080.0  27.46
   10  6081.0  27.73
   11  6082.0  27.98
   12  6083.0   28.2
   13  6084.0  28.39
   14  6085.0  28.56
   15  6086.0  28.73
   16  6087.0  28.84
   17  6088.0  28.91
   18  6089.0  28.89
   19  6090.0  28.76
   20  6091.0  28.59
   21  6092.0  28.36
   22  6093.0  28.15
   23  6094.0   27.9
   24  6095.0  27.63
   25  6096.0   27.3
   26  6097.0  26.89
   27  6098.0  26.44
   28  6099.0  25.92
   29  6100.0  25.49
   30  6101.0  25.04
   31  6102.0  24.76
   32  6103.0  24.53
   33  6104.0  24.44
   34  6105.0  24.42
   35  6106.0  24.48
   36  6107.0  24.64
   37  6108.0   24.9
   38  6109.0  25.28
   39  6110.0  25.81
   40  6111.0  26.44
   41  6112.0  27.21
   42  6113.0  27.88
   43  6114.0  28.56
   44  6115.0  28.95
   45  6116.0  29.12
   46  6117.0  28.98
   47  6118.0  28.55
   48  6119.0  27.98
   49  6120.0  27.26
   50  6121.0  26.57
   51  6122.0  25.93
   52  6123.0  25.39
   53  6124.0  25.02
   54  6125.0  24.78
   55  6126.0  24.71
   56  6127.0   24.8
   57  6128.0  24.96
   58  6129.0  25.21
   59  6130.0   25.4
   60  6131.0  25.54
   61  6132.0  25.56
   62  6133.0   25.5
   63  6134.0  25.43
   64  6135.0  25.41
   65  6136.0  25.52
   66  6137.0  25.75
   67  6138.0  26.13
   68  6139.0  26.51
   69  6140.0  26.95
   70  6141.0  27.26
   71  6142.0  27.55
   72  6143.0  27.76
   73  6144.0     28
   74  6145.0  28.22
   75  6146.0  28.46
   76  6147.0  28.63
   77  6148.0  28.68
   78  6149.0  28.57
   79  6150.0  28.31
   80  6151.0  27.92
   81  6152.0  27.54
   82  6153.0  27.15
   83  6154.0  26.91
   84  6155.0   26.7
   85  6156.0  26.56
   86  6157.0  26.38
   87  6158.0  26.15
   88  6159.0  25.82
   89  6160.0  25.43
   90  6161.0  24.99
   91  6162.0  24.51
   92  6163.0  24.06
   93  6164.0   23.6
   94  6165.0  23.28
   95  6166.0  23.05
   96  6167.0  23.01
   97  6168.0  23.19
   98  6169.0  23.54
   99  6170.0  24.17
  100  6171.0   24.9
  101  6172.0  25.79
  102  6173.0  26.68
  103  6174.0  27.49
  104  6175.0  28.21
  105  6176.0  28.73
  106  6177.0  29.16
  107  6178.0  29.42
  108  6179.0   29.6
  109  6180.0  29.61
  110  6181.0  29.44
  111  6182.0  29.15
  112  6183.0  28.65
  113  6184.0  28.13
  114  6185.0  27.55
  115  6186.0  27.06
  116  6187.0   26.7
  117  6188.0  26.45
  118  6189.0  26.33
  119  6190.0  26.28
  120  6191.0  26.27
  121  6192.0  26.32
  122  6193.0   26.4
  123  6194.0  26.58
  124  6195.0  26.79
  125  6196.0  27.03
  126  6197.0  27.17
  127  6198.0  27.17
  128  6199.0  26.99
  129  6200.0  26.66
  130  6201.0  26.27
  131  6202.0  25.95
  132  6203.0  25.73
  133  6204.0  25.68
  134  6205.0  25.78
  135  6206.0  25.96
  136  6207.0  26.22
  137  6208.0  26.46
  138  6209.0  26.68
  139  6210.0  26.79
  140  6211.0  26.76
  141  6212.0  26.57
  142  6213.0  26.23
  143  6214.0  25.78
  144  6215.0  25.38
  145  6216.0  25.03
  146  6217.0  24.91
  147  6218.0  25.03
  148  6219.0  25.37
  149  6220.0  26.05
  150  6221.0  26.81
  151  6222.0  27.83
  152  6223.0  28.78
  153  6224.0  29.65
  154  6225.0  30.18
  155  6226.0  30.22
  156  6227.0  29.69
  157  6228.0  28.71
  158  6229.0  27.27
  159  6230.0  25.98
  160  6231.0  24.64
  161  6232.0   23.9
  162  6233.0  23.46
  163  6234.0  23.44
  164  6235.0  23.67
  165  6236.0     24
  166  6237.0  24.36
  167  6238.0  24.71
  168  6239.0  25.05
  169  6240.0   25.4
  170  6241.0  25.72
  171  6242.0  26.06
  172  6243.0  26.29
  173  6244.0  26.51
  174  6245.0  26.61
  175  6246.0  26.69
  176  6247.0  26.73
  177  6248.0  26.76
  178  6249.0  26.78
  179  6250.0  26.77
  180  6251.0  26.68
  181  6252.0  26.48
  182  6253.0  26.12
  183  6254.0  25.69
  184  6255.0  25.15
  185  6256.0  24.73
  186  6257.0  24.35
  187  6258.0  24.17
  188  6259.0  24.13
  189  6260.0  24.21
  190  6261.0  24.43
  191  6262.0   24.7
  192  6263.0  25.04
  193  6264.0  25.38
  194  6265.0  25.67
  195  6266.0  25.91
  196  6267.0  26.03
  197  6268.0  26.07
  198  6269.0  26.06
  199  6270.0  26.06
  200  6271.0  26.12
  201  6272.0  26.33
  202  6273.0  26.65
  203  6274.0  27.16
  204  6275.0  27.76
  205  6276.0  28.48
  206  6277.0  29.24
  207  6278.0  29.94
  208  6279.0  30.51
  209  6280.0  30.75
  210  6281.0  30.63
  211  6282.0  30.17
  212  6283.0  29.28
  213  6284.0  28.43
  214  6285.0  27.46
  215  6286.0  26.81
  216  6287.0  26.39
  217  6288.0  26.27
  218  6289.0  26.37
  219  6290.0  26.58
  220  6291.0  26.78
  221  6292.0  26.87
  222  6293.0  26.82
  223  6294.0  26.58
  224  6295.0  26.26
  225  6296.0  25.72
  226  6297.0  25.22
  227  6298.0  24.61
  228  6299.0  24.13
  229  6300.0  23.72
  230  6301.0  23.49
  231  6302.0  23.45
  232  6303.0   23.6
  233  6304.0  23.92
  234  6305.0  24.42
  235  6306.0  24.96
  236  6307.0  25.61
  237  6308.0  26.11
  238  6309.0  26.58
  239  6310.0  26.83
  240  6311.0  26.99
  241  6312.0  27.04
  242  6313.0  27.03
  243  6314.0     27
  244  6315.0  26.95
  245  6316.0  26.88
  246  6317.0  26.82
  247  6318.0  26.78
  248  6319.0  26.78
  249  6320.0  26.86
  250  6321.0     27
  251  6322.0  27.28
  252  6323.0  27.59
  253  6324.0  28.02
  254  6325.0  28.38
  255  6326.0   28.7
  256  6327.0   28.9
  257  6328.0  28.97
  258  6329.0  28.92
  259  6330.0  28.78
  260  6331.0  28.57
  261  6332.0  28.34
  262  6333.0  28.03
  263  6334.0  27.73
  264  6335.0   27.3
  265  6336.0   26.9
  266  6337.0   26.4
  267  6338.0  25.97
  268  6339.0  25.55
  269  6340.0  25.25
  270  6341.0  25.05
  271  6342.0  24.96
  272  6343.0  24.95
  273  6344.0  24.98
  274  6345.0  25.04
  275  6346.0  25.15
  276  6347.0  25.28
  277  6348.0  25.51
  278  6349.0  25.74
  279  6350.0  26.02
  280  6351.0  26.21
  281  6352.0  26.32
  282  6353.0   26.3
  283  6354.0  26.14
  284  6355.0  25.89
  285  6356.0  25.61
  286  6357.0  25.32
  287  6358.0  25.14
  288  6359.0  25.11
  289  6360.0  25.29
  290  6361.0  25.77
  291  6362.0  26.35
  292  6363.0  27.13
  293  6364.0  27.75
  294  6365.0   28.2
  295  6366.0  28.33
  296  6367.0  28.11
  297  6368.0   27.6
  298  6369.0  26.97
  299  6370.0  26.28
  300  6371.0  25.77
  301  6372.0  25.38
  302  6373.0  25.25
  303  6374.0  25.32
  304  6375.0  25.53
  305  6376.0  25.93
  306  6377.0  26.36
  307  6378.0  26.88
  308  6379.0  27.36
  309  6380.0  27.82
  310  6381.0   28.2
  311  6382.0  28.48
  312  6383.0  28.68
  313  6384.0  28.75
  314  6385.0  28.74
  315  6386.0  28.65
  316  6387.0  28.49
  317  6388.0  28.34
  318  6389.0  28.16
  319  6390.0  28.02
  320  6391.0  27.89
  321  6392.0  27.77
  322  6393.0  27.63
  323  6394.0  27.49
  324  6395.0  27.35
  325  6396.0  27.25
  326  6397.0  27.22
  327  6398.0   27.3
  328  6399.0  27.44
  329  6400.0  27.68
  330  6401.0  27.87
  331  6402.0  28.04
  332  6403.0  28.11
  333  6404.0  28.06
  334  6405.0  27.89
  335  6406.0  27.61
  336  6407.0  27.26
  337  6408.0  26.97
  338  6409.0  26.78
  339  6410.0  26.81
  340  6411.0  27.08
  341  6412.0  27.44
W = 26.4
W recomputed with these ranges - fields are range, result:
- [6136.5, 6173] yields 26.2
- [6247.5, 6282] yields 26.6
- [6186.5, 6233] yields 26.6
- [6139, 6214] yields 26.7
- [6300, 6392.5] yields 26.7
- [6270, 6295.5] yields 27.8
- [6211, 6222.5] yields 25.9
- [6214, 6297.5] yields 26.5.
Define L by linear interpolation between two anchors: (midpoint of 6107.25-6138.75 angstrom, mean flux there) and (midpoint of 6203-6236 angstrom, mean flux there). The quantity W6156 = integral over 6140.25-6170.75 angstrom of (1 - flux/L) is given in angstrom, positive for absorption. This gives 0.1 angstrom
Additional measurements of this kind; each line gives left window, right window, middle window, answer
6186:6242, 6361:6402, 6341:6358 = 1.0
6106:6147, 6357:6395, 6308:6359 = 0.7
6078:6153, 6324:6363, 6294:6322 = 0.8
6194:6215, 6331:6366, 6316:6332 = -1.0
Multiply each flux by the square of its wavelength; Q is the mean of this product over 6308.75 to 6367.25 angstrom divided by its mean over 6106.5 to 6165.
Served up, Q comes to 1.08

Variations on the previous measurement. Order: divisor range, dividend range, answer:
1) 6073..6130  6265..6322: 1.06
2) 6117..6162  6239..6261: 1.01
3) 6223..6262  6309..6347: 1.07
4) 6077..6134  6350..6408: 1.11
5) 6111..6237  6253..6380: 1.04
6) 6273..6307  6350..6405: 1.04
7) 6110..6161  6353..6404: 1.10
